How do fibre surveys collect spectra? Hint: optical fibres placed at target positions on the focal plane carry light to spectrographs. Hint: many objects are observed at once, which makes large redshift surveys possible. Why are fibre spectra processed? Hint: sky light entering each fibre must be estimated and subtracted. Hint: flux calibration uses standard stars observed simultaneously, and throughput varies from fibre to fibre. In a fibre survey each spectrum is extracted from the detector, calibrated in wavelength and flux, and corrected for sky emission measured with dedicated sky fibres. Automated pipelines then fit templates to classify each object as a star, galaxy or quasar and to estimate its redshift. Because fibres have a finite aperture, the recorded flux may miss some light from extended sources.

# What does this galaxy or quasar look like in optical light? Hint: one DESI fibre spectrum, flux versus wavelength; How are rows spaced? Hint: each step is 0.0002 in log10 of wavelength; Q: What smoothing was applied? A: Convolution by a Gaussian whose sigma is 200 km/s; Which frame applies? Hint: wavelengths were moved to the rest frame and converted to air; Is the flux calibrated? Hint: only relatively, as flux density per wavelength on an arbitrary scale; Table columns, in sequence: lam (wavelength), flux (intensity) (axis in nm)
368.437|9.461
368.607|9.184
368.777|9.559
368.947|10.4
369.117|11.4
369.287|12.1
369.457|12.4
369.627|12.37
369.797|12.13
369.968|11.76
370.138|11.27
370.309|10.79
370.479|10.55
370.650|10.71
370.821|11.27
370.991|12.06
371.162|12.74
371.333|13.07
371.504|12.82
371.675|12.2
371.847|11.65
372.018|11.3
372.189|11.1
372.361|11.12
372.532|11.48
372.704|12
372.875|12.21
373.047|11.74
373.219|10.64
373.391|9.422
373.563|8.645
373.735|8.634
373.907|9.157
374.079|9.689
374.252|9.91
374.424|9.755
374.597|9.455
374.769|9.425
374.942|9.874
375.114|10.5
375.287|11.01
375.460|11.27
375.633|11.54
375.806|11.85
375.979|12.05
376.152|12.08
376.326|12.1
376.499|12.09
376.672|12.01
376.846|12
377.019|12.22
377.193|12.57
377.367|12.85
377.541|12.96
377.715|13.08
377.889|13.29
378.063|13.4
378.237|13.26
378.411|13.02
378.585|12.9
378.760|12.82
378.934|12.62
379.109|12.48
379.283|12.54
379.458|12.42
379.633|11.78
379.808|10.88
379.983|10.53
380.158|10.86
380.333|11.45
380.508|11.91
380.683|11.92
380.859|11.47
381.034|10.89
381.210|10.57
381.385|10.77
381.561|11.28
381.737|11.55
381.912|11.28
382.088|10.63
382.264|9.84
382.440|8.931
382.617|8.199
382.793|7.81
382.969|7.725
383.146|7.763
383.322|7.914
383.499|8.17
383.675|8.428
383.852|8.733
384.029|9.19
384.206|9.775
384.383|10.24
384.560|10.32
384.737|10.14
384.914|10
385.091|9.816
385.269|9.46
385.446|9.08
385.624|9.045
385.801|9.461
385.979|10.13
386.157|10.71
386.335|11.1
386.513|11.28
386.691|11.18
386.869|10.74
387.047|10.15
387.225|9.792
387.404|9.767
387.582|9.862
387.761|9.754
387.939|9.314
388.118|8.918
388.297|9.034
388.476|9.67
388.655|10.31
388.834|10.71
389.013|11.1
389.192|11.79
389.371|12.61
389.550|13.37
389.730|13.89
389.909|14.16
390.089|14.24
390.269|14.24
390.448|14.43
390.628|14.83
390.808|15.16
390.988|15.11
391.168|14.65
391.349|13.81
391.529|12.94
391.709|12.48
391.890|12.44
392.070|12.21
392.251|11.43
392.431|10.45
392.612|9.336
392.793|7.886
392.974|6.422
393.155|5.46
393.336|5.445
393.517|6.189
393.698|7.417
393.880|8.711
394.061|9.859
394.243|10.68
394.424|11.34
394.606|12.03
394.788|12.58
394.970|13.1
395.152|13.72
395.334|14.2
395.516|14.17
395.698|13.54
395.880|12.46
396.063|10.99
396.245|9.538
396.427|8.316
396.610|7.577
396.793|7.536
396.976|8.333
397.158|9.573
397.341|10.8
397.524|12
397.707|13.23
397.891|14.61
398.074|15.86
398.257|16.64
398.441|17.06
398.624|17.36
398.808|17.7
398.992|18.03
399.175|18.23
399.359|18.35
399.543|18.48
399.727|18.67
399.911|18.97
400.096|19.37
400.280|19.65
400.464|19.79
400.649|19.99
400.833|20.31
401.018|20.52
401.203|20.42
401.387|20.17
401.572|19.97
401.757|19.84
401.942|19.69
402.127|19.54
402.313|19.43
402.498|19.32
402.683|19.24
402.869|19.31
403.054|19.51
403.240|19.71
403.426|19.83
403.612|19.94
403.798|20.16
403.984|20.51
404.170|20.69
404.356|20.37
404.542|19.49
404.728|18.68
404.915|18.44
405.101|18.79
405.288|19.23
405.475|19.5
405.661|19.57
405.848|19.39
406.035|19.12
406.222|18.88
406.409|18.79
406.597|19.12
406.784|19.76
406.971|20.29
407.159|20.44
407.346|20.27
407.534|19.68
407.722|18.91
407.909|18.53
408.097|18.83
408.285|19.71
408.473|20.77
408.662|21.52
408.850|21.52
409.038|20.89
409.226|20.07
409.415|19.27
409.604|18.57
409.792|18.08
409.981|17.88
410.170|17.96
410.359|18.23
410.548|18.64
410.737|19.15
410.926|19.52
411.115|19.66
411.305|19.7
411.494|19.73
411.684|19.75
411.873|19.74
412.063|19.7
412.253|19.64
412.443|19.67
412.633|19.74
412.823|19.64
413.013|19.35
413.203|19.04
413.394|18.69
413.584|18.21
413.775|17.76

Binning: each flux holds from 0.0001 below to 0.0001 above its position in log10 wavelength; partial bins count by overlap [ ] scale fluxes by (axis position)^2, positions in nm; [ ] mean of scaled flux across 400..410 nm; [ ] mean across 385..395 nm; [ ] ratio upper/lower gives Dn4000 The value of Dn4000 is 1.9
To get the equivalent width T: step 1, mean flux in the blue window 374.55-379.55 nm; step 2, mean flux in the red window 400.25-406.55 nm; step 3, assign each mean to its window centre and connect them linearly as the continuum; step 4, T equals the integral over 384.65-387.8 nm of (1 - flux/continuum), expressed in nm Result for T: 0.99 nm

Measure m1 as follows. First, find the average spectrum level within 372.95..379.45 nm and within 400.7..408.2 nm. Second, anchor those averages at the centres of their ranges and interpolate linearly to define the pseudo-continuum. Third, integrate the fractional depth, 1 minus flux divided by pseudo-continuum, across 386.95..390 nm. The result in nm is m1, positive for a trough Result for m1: 0.85 nm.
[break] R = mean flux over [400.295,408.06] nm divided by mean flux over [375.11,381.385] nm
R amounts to 1.63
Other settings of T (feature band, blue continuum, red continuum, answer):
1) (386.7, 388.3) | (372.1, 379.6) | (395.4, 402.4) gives 0.46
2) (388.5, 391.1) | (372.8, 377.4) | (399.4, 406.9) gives 0.38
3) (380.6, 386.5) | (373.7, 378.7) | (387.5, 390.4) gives 0.89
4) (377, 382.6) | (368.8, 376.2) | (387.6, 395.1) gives -0.33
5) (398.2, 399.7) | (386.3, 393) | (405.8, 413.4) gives -0.25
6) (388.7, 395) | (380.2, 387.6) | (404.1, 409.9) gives 0.80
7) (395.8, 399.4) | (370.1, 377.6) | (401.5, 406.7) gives 0.94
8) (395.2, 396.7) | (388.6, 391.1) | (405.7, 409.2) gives 0.40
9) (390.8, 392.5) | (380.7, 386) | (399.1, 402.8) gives 0.15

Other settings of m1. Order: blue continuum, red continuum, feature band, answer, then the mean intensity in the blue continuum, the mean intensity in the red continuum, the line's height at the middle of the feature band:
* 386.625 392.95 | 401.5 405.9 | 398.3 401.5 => -0.279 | 11.7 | 19.6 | 17.4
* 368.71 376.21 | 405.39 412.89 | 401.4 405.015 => -0.309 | 11.1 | 19.5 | 18.1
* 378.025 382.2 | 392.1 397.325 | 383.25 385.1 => 0.318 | 11.8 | 9.98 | 11.3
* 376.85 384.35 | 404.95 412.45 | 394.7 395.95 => 0.164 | 11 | 19.5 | 15.4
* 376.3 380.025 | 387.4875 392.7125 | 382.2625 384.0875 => 0.590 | 12.5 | 12.1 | 12.3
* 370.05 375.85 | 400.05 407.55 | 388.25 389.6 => 0.383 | 10.9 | 19.7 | 15.4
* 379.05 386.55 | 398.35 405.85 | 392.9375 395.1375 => 0.884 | 10.2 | 19.4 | 15.5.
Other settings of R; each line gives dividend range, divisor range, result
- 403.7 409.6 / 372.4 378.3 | 1.74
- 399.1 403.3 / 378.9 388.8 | 1.92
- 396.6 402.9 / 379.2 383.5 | 1.65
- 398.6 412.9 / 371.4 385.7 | 1.79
